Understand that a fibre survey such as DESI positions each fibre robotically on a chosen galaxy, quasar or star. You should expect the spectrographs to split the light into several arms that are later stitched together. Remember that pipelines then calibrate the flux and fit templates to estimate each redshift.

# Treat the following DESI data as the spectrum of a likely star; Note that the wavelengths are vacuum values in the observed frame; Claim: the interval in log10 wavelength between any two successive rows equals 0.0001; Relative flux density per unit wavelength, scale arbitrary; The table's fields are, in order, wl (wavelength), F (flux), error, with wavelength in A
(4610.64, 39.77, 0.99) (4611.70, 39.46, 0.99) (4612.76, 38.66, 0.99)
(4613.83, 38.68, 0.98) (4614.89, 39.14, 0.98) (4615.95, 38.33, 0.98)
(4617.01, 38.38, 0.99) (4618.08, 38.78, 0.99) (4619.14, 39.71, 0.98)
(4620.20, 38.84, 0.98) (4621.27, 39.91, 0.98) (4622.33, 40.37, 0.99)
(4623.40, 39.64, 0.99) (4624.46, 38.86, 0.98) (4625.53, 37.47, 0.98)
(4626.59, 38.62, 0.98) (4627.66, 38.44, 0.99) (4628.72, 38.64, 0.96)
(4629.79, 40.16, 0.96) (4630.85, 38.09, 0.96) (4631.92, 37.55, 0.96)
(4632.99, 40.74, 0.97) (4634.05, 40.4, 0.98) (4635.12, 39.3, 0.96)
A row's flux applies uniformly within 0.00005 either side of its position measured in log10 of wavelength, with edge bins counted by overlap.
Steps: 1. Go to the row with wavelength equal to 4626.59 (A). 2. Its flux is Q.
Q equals 38.62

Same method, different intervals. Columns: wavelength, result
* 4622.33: 40.37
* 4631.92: 37.55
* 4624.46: 38.86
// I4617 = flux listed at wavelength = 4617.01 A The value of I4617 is 38.38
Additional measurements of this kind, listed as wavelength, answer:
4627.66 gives 38.44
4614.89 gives 39.14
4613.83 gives 38.68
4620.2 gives 38.84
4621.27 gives 39.91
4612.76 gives 38.66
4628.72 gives 38.64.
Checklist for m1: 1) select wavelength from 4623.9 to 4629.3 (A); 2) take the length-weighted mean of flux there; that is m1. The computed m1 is 38.4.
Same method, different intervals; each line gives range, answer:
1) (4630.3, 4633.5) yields 38.8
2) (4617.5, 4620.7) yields 39.1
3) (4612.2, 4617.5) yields 38.7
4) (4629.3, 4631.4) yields 39.1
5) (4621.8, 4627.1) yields 39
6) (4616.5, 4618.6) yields 38.5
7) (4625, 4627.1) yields 38.1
